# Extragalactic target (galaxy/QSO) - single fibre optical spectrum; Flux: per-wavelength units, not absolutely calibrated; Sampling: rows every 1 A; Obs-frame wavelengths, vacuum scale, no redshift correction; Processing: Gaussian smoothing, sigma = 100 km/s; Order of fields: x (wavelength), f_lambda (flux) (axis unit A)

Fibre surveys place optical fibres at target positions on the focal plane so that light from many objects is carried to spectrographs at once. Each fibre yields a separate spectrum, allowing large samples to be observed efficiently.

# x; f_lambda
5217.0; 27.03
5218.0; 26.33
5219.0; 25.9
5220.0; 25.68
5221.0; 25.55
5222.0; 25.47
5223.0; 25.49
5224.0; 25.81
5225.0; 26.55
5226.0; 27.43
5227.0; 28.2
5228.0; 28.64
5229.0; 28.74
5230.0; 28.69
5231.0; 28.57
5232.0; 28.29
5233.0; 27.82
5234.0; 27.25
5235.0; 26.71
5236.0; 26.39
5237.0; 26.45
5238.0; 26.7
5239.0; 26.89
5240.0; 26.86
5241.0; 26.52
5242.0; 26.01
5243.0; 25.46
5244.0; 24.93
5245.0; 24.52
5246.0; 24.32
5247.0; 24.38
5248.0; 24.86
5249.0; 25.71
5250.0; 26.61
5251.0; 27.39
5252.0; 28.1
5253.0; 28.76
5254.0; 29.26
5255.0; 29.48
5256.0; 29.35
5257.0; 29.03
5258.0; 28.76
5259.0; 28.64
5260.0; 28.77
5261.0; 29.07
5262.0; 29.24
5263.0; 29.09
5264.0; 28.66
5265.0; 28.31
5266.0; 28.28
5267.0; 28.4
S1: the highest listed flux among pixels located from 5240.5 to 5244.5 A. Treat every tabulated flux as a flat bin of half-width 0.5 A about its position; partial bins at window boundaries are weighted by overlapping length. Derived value 26.52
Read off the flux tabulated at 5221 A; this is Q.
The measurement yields 25.55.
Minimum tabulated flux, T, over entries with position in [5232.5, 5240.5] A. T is 26.39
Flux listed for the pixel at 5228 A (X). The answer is 28.64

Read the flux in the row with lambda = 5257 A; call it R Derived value 29.03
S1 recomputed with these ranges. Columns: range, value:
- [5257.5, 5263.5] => 29.24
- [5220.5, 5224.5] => 25.81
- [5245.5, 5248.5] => 24.86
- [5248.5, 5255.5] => 29.48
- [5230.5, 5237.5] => 28.57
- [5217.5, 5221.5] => 26.33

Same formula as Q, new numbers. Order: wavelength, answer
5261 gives 29.07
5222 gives 25.47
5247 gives 24.38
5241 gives 26.52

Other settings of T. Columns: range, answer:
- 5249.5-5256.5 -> 26.61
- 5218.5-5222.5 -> 25.47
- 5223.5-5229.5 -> 25.81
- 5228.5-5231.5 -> 28.57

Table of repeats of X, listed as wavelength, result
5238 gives 26.7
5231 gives 28.57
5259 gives 28.64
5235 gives 26.71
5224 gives 25.81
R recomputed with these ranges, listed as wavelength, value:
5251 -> 27.39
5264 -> 28.66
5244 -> 24.93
